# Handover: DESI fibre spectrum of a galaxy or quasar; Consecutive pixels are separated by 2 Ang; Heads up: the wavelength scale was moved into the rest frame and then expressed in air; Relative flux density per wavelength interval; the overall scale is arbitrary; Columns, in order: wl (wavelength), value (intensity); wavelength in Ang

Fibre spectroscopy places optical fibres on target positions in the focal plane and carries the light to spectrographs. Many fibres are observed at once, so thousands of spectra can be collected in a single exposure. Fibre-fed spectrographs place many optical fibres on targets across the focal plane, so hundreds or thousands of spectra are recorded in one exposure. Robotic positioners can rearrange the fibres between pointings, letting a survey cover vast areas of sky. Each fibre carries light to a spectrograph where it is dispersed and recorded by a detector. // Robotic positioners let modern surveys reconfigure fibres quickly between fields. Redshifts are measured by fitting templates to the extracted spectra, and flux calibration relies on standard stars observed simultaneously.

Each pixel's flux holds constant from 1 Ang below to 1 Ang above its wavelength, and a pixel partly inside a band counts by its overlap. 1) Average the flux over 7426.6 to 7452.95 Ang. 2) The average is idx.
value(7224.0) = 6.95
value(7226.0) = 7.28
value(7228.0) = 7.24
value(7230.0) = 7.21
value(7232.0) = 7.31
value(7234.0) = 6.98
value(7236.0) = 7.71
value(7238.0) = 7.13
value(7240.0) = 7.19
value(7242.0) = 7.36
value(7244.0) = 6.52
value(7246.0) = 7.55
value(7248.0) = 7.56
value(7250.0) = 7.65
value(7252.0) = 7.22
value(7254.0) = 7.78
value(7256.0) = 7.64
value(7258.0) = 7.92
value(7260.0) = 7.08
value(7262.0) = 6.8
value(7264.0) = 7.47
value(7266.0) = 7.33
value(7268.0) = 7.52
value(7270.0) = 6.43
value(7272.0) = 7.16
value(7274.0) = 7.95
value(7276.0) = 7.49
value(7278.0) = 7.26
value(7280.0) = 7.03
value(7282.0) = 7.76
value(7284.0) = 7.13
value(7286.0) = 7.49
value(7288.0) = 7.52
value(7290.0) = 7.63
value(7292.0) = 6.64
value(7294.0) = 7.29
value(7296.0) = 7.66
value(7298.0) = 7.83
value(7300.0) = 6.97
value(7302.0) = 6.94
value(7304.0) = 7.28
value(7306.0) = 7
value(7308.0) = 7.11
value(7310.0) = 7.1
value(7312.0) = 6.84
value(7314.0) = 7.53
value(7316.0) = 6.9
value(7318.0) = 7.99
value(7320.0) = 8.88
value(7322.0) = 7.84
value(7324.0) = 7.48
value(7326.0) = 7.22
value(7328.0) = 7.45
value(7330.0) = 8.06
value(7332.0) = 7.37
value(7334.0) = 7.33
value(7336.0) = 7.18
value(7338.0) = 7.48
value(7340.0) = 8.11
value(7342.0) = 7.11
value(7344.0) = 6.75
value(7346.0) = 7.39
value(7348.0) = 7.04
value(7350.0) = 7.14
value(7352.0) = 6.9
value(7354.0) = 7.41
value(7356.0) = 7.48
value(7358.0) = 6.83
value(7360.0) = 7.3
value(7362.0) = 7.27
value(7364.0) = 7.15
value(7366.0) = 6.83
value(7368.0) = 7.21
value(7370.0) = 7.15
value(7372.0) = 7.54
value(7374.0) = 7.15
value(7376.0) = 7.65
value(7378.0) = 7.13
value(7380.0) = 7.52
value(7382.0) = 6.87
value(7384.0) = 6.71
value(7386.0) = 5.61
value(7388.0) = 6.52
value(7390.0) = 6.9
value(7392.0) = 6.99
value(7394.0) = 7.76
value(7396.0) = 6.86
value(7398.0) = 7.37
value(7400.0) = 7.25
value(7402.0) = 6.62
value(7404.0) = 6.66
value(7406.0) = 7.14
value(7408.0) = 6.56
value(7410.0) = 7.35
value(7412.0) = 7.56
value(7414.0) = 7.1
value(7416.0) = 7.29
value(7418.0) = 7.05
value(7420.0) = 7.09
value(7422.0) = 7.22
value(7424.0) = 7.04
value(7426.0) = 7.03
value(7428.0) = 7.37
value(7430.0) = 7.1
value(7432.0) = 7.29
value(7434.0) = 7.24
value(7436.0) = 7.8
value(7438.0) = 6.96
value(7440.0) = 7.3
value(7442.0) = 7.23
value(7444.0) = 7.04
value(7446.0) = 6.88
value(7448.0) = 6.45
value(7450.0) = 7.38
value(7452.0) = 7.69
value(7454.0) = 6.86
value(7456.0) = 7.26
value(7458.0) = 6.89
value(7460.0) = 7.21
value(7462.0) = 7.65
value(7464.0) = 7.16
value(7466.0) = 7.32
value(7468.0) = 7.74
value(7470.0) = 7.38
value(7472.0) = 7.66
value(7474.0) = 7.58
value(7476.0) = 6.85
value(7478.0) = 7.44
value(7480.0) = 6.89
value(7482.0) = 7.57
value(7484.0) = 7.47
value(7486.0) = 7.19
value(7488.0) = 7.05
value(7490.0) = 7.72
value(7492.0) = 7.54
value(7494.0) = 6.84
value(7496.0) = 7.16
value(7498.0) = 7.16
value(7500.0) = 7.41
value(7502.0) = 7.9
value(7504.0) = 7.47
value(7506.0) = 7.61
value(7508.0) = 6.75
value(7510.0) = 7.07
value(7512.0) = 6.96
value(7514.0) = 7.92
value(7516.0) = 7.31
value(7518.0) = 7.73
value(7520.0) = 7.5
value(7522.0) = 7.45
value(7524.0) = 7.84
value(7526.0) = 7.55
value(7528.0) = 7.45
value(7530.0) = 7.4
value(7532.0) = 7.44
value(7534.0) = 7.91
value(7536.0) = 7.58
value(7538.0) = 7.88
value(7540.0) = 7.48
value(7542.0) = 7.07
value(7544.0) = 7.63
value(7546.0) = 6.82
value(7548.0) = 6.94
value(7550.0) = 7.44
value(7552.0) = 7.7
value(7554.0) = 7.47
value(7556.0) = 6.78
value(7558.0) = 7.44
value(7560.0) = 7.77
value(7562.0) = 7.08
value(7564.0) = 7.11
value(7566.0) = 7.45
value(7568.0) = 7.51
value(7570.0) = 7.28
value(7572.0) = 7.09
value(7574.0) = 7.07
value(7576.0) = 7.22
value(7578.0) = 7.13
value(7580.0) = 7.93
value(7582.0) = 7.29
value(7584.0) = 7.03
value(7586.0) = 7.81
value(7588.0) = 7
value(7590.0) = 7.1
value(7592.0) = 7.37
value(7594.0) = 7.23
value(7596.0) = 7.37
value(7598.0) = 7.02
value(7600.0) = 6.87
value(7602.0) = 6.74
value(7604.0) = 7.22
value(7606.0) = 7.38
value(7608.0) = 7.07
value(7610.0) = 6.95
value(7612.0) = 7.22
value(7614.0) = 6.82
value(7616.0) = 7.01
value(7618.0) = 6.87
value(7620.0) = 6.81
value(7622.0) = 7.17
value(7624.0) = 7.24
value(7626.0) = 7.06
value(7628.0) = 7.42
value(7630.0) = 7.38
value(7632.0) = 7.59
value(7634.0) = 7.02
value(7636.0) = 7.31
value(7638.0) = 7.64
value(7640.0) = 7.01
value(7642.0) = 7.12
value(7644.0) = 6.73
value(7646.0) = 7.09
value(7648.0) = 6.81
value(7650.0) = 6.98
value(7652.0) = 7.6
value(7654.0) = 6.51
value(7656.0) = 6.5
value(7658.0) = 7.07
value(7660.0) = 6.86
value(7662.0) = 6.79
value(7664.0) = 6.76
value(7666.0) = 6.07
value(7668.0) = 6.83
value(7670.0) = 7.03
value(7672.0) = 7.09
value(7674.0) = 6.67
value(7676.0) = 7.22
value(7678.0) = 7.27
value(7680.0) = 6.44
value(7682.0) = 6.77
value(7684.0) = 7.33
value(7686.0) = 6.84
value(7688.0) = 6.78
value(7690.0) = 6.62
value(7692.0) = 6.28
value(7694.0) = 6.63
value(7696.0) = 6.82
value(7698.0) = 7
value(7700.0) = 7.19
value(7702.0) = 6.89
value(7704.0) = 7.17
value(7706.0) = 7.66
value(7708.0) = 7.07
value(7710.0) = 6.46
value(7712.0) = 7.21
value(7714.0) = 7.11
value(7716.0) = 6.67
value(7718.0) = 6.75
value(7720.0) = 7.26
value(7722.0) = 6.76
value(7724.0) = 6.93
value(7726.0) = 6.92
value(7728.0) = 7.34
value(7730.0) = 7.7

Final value 7.21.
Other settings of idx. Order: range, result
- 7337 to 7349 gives 7.31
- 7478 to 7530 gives 7.38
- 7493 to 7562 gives 7.4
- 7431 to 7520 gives 7.3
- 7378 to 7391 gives 6.72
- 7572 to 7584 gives 7.28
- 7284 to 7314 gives 7.24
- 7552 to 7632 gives 7.21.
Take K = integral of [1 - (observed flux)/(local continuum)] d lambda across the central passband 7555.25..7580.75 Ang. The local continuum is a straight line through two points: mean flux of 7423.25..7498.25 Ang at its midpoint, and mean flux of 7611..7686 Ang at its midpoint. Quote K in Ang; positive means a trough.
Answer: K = -0.7 Ang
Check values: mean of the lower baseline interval 7.25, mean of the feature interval 7.3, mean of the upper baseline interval 7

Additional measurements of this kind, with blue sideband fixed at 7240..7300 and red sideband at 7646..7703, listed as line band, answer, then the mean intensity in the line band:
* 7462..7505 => -1.7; 7.36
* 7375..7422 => 1.1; 7.03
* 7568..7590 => -1.0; 7.29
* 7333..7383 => 0.1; 7.24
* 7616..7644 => -1.1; 7.18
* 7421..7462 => -0.2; 7.17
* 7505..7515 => -0.3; 7.26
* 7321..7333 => -0.5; 7.57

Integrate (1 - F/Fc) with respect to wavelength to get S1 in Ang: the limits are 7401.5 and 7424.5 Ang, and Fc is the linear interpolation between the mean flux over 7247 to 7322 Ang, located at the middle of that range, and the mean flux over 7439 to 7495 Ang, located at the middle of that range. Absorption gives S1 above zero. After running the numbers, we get 0.7 Ang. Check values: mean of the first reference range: 7.38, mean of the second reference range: 7.26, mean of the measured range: 7.07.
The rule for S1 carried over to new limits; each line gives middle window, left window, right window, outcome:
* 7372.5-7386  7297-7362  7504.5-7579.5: 0.5 Ang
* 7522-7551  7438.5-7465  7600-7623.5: -1.5 Ang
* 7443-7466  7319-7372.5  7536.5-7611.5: 0.6 Ang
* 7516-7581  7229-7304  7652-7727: -3.5 Ang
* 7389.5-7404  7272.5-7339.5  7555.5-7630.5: 0.5 Ang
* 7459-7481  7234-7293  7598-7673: -0.6 Ang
